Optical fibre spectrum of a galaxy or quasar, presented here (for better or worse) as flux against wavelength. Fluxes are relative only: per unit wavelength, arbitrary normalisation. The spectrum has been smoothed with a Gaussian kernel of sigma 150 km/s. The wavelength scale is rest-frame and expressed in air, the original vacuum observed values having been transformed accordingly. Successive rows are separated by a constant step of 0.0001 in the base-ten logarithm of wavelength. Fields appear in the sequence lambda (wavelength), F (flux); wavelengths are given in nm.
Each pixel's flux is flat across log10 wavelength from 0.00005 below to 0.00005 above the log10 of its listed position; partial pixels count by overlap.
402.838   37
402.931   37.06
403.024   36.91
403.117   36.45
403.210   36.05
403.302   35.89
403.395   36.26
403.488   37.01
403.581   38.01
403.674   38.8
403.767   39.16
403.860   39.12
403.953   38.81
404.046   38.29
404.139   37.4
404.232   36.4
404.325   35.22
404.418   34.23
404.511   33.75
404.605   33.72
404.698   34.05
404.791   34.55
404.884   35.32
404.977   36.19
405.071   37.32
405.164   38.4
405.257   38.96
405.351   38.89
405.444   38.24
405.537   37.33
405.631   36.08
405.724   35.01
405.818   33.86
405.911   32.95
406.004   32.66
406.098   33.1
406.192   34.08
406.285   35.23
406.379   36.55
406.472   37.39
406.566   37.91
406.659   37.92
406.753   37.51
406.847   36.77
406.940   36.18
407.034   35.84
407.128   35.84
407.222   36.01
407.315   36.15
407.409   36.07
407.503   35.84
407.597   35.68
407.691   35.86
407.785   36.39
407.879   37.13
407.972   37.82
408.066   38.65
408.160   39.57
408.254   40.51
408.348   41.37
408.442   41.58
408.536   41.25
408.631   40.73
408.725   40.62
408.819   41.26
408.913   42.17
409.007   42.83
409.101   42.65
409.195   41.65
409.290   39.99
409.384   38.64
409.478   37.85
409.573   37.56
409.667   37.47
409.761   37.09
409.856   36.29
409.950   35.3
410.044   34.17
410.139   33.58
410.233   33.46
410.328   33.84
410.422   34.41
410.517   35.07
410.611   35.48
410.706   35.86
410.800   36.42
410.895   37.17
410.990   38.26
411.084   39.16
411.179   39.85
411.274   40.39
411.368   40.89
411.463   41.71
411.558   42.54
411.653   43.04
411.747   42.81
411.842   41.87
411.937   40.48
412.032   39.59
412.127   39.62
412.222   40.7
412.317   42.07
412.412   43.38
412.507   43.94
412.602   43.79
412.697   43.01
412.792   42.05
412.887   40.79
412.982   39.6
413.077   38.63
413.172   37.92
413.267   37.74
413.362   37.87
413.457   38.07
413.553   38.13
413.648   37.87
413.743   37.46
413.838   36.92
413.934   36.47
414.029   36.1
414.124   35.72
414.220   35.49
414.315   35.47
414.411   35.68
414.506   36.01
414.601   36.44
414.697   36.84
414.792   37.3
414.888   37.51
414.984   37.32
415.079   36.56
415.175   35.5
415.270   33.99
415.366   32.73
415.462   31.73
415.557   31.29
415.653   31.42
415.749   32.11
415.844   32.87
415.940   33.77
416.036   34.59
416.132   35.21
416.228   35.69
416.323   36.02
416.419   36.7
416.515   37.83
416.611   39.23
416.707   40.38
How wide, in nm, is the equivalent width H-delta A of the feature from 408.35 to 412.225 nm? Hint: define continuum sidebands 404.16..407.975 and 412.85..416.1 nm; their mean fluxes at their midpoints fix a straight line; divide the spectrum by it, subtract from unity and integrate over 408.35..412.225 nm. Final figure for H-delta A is -0.32 nm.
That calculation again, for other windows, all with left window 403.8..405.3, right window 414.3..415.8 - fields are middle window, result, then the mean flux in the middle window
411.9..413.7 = -0.26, 40.3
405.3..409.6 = -0.21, 37.7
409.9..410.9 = 0.02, 34.9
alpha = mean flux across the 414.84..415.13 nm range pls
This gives 37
